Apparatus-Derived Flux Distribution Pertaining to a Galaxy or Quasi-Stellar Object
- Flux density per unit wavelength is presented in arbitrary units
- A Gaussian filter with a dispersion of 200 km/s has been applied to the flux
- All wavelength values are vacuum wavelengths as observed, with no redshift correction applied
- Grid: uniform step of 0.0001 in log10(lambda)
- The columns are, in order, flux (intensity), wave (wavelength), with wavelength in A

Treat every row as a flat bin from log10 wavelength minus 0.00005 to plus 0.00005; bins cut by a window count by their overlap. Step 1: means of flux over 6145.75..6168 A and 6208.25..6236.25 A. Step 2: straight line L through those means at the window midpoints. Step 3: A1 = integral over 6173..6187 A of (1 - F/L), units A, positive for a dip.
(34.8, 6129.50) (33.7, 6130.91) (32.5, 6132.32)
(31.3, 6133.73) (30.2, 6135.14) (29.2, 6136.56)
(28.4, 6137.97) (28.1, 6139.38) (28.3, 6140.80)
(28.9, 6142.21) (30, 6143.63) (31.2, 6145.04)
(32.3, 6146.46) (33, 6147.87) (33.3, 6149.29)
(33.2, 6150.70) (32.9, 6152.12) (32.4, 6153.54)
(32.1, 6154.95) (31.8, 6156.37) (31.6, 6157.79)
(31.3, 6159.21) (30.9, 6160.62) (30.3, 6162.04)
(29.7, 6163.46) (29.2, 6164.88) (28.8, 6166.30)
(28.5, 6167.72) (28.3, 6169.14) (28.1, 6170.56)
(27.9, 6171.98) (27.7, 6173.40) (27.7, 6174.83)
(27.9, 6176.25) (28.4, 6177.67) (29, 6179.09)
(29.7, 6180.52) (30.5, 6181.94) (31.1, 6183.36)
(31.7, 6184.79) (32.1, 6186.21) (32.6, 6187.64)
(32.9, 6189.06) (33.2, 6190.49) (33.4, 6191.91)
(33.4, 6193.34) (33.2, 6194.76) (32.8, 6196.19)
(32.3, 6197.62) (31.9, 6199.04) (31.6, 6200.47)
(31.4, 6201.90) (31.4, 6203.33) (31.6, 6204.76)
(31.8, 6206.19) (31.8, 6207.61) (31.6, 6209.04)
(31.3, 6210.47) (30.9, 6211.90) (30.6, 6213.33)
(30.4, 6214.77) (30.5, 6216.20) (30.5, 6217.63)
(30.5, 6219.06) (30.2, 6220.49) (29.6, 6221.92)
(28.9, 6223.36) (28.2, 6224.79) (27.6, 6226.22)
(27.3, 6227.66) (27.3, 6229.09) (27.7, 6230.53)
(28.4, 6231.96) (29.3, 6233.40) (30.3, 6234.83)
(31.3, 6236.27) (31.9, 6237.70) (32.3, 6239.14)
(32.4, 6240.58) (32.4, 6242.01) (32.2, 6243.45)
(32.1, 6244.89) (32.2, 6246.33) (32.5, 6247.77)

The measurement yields 0.50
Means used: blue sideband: 31.4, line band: 29.6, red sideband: 29.6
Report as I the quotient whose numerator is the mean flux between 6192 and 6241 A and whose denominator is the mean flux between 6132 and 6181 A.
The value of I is 1.02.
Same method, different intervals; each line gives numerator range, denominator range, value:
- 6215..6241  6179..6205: 0.93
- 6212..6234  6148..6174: 0.96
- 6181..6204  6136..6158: 1.04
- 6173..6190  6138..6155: 0.97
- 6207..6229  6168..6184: 1.04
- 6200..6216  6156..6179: 1.07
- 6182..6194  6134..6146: 1.10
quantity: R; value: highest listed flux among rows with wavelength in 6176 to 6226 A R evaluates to 33.4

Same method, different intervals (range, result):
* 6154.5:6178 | 32.1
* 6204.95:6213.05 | 31.8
